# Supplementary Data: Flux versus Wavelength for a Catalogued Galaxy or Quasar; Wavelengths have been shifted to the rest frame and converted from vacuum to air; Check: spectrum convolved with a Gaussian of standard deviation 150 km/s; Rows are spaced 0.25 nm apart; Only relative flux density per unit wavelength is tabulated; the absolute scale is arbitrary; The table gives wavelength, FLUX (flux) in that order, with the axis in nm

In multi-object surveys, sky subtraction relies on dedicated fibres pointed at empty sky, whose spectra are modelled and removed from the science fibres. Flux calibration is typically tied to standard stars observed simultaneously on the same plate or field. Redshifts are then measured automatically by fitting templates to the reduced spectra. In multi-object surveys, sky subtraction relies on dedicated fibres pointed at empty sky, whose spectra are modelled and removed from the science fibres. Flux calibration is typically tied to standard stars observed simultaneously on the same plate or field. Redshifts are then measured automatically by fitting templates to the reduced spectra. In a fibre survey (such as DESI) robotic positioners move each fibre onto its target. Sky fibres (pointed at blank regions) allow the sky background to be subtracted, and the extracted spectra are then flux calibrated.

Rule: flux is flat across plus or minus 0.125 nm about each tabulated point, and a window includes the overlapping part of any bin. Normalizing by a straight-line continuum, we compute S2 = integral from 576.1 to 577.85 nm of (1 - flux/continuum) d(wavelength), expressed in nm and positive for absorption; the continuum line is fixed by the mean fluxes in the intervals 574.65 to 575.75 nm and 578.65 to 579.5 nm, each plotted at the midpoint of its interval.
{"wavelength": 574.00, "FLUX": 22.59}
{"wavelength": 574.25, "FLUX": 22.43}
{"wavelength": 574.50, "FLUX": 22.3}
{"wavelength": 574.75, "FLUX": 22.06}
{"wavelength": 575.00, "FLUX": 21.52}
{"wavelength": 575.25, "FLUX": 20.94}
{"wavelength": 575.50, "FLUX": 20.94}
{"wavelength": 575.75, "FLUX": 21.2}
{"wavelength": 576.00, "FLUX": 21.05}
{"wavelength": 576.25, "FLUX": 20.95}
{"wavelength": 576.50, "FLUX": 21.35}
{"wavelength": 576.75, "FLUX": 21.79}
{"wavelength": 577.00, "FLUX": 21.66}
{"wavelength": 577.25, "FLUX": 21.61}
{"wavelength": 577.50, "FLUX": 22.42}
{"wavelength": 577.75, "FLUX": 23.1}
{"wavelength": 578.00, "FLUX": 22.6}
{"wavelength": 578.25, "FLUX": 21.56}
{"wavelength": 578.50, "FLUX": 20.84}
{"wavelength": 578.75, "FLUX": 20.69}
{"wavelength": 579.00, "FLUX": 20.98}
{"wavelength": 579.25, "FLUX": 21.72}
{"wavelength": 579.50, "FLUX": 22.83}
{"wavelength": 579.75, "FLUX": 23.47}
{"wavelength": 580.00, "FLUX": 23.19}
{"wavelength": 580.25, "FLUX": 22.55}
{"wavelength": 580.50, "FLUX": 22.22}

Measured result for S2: -0.04 nm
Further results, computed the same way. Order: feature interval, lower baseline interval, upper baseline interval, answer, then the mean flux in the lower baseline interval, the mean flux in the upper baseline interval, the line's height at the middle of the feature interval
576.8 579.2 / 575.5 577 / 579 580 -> 0.02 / 21.3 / 22.5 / 21.9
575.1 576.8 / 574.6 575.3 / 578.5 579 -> 0.02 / 21.6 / 20.8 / 21.4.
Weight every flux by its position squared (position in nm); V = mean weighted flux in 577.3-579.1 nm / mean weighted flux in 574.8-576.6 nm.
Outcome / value 1.0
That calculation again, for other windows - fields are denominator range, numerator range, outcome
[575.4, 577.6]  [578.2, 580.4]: 1.04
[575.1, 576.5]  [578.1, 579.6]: 1.03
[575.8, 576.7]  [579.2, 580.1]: 1.09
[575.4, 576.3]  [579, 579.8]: 1.07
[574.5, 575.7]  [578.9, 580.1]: 1.06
